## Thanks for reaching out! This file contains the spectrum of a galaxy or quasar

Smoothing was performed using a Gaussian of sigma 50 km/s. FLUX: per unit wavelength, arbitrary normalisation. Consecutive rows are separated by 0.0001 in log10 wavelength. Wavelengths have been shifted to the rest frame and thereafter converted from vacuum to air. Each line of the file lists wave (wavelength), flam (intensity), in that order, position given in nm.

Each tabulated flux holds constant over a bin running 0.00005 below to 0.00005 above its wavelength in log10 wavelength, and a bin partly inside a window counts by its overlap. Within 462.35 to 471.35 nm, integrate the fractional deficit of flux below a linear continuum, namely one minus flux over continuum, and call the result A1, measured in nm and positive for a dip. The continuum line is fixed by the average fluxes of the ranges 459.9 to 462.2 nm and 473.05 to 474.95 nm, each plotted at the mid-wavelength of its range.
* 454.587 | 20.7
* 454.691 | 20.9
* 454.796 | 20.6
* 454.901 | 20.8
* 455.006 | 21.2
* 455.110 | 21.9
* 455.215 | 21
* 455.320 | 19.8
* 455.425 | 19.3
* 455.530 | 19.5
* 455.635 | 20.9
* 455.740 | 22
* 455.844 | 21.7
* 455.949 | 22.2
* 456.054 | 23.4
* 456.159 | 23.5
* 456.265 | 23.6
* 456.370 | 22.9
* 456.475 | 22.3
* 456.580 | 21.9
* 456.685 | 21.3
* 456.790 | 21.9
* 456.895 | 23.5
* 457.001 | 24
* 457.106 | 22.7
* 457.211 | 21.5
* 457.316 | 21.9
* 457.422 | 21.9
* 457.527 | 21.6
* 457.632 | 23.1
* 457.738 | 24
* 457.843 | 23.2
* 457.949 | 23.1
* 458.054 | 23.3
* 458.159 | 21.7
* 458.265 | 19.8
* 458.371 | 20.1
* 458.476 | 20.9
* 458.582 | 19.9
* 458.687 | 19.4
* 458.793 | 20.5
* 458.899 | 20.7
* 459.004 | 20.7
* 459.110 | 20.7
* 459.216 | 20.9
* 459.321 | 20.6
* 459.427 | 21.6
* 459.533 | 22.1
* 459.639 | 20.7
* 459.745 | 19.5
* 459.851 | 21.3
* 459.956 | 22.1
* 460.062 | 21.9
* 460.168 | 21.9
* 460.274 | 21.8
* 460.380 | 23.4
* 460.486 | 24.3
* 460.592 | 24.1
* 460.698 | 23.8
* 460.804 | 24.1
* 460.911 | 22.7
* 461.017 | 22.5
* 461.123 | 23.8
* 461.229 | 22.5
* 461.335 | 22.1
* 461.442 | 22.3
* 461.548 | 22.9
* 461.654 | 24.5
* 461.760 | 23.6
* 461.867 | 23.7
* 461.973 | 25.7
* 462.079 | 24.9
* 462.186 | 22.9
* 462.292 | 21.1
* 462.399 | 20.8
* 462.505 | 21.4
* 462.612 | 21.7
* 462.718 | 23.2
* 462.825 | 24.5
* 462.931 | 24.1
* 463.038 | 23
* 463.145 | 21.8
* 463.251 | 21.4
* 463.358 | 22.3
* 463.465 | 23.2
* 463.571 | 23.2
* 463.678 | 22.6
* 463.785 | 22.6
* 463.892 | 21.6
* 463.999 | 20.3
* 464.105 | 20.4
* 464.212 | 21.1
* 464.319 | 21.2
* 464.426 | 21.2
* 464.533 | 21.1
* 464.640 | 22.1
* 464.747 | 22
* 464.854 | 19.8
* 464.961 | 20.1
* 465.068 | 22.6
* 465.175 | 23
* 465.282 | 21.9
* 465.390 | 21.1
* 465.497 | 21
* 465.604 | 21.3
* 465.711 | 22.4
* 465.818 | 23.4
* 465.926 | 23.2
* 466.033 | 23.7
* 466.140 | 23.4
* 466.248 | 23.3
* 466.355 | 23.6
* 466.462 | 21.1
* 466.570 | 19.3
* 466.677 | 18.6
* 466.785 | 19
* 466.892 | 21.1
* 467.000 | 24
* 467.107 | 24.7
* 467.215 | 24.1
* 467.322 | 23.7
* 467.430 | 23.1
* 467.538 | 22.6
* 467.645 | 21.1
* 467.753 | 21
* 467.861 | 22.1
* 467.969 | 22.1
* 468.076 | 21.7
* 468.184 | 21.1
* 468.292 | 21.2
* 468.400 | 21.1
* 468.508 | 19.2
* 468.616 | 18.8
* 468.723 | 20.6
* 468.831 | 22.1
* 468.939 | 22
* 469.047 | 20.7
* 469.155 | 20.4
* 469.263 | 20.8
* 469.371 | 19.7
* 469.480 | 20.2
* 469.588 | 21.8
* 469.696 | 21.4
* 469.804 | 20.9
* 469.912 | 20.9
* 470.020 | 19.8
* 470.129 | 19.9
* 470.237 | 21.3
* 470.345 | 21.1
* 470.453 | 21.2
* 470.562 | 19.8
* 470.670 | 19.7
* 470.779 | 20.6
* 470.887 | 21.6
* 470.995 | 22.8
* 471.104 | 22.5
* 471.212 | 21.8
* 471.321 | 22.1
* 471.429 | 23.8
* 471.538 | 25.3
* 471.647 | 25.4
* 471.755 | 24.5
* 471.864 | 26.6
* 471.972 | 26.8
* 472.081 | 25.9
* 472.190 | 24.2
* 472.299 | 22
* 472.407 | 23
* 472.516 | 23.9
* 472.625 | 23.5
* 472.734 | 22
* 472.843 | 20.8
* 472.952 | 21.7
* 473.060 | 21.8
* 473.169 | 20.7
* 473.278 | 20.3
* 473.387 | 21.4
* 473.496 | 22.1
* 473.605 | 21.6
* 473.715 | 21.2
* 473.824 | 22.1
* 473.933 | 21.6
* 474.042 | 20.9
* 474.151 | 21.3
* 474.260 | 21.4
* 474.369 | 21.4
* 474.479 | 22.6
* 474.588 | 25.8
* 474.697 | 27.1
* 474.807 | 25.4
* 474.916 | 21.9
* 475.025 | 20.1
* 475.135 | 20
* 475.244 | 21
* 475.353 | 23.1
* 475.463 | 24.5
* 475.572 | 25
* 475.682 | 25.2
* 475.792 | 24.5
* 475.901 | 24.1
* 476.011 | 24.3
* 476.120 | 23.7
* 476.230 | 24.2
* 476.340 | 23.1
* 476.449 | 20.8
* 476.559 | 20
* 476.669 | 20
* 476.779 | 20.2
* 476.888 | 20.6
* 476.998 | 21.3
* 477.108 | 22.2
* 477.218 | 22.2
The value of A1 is 0.47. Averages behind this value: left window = 23.3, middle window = 21.6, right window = 22.3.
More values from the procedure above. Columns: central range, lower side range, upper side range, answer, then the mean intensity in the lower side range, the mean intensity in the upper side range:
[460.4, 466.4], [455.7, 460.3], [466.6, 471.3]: -0.281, 21.8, 21.2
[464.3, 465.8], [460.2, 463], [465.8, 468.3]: 0.066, 23.2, 22.2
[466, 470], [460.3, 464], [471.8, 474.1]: 0.222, 23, 22.6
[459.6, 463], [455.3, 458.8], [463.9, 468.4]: -0.152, 21.9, 21.8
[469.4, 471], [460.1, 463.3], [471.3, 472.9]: 0.204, 23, 24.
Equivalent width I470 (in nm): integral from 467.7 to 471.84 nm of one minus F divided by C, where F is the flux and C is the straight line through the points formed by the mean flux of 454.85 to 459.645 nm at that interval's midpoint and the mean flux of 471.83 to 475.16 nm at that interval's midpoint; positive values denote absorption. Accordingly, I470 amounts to 0.177 nm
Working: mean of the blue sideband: 21.6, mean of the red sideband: 22.6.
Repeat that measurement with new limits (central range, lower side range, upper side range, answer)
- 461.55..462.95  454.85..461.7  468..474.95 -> -0.079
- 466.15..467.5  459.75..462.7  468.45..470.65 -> -0.053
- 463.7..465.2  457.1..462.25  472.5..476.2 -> 0.066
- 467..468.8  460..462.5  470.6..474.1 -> 0.076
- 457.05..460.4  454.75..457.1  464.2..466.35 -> 0.055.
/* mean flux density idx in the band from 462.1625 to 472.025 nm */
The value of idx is 21.9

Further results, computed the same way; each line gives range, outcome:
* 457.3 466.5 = 22.2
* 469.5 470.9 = 20.7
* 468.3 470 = 20.7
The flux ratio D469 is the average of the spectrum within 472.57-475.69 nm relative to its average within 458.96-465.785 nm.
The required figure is 1.00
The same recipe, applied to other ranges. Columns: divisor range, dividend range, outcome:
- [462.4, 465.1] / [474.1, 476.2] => 1.06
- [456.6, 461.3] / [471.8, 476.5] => 1.04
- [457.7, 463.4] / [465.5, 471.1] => 0.96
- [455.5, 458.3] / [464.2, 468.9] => 0.97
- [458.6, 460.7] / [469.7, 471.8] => 1.01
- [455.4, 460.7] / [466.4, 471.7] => 0.98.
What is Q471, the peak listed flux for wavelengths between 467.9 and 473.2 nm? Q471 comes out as 26.8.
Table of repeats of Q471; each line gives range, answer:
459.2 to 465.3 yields 25.7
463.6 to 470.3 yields 24.7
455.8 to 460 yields 24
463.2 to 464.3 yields 23.2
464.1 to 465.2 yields 23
